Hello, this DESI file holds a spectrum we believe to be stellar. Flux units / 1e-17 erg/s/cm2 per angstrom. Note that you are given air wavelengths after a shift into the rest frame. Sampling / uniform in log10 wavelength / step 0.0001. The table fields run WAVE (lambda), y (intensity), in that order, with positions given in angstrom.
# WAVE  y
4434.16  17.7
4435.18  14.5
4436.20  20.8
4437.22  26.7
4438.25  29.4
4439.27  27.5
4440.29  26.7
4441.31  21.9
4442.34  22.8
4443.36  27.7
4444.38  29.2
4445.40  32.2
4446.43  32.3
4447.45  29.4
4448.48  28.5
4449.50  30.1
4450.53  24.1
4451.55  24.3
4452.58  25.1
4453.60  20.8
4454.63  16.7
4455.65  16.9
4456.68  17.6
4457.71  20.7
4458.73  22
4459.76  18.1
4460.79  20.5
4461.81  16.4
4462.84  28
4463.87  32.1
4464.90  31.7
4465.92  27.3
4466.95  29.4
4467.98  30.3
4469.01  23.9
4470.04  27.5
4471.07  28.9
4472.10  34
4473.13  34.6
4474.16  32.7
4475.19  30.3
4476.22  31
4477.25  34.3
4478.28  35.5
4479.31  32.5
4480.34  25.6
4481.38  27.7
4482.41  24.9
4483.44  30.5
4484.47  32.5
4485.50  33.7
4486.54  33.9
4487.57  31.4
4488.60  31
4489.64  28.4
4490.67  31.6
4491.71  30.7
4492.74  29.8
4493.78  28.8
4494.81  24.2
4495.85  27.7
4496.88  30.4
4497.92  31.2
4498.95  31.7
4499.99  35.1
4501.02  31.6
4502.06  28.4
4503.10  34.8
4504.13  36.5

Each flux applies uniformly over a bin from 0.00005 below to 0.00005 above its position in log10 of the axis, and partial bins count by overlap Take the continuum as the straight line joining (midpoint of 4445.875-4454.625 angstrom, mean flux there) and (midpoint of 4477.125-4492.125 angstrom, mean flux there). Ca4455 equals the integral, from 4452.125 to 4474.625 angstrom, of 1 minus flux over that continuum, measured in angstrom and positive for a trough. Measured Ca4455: 2.3 angstrom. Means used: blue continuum 26.2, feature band 25.2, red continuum 30.9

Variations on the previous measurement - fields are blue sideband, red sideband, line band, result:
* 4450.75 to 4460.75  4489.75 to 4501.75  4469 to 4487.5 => -3.69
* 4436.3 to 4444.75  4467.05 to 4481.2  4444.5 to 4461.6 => 2.48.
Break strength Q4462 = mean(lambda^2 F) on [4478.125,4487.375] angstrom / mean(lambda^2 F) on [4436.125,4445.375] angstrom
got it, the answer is 1.18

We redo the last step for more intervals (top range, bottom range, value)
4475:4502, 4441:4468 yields 1.24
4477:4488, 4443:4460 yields 1.28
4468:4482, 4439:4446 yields 1.15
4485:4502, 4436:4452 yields 1.15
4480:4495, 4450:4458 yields 1.46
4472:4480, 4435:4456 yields 1.32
